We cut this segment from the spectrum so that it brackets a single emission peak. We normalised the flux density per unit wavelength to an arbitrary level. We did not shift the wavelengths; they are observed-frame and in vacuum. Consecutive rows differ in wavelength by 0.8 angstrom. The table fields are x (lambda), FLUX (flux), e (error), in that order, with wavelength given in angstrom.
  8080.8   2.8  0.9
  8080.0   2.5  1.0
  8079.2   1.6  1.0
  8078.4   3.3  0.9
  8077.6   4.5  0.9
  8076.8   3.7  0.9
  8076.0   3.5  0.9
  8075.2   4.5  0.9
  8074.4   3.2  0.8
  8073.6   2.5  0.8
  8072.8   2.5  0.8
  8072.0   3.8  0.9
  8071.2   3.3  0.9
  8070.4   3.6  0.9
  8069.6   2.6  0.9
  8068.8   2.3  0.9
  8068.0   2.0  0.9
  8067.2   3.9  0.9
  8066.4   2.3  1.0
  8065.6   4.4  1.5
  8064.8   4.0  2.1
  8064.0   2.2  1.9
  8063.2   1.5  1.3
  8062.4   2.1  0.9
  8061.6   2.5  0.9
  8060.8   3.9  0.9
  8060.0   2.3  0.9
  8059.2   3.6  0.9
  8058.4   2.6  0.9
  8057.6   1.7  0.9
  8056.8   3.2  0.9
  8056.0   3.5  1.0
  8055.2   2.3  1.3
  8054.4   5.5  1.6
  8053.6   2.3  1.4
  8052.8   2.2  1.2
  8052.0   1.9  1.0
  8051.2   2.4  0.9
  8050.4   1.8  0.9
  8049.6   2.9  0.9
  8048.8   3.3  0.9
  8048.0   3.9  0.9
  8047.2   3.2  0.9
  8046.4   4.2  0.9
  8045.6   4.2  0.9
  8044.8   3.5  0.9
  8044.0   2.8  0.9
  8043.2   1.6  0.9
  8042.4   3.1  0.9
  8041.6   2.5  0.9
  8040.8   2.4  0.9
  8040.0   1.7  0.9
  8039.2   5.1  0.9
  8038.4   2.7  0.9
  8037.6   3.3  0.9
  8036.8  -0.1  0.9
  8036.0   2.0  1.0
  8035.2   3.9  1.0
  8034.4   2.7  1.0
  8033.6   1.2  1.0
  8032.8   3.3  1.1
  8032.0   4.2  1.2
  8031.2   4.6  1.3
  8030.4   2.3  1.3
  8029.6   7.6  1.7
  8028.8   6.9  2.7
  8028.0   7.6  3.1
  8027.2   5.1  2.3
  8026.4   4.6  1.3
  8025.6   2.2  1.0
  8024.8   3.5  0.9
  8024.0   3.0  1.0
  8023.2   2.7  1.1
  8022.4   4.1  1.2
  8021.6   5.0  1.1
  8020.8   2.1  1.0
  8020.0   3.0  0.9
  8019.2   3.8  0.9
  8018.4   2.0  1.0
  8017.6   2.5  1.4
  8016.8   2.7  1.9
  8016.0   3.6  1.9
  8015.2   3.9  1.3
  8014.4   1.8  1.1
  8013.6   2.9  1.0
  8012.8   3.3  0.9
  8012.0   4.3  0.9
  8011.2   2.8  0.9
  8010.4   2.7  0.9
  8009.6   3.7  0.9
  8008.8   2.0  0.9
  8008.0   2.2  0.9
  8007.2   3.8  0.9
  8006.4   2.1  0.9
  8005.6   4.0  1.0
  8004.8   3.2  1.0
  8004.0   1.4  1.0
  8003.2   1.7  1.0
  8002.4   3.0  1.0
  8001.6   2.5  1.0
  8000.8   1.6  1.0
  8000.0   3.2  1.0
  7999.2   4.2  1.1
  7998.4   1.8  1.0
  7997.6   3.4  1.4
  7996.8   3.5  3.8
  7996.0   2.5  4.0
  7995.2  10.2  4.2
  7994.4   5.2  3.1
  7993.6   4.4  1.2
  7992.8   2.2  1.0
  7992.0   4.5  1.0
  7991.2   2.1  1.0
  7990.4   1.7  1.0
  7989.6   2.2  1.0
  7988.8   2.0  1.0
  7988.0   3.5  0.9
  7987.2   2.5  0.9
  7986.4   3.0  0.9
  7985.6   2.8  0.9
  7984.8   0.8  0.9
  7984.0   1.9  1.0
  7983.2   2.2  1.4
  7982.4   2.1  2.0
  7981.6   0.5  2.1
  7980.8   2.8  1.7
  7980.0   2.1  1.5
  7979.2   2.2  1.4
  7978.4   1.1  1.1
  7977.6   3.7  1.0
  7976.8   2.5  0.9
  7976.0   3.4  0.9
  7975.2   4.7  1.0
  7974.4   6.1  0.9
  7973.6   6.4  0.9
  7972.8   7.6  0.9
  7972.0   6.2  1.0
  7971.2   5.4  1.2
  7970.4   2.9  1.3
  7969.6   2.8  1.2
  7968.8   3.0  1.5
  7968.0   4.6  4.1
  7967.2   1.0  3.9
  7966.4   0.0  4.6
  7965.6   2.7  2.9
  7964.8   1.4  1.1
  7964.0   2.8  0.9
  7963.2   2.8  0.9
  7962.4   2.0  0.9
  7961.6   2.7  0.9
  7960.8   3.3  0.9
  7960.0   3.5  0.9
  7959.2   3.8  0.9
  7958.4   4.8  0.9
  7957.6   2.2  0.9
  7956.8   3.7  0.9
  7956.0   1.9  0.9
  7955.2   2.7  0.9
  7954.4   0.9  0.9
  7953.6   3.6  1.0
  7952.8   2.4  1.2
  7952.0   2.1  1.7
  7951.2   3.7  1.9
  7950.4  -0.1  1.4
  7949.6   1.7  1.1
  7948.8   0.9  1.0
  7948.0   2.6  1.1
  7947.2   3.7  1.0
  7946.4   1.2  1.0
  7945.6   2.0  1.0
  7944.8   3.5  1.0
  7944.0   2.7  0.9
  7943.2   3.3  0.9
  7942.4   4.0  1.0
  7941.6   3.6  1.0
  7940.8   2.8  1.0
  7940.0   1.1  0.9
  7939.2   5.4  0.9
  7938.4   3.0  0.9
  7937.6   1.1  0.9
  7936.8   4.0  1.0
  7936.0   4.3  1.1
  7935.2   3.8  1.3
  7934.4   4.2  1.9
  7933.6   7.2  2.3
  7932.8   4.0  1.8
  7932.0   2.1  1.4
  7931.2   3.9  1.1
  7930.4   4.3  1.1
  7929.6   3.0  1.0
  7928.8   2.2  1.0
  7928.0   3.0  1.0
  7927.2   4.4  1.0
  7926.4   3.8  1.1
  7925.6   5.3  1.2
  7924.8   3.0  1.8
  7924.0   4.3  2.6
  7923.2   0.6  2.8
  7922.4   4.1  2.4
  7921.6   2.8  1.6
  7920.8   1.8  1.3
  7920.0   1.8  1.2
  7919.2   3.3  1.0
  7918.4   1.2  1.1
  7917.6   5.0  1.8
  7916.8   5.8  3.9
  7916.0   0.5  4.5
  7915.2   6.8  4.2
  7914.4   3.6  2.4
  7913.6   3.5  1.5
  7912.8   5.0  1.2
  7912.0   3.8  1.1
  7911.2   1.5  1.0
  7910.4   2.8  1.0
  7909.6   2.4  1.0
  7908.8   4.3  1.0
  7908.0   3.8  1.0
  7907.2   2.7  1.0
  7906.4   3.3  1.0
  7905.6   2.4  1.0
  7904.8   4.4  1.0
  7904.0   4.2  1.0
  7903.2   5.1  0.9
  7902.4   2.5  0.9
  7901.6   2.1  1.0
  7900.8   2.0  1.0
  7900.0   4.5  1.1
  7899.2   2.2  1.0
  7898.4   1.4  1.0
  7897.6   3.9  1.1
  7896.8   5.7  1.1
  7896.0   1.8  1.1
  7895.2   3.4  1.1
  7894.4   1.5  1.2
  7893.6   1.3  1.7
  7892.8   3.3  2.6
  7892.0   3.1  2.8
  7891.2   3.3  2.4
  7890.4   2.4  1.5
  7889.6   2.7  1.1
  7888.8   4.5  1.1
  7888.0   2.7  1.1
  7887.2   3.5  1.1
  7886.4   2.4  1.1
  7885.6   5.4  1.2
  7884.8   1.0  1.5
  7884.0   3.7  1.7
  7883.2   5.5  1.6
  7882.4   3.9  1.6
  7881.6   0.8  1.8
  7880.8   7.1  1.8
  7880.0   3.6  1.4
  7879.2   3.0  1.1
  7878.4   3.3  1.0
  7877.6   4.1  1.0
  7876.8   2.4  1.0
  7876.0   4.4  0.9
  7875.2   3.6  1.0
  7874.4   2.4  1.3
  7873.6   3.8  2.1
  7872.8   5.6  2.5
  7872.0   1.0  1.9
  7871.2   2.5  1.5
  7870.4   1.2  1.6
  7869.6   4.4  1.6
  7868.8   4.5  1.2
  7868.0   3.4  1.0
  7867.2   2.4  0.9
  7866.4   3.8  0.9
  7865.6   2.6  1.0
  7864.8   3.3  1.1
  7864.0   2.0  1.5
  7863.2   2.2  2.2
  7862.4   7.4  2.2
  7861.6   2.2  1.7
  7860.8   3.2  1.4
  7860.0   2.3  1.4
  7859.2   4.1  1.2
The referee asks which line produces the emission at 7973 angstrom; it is Hgamma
